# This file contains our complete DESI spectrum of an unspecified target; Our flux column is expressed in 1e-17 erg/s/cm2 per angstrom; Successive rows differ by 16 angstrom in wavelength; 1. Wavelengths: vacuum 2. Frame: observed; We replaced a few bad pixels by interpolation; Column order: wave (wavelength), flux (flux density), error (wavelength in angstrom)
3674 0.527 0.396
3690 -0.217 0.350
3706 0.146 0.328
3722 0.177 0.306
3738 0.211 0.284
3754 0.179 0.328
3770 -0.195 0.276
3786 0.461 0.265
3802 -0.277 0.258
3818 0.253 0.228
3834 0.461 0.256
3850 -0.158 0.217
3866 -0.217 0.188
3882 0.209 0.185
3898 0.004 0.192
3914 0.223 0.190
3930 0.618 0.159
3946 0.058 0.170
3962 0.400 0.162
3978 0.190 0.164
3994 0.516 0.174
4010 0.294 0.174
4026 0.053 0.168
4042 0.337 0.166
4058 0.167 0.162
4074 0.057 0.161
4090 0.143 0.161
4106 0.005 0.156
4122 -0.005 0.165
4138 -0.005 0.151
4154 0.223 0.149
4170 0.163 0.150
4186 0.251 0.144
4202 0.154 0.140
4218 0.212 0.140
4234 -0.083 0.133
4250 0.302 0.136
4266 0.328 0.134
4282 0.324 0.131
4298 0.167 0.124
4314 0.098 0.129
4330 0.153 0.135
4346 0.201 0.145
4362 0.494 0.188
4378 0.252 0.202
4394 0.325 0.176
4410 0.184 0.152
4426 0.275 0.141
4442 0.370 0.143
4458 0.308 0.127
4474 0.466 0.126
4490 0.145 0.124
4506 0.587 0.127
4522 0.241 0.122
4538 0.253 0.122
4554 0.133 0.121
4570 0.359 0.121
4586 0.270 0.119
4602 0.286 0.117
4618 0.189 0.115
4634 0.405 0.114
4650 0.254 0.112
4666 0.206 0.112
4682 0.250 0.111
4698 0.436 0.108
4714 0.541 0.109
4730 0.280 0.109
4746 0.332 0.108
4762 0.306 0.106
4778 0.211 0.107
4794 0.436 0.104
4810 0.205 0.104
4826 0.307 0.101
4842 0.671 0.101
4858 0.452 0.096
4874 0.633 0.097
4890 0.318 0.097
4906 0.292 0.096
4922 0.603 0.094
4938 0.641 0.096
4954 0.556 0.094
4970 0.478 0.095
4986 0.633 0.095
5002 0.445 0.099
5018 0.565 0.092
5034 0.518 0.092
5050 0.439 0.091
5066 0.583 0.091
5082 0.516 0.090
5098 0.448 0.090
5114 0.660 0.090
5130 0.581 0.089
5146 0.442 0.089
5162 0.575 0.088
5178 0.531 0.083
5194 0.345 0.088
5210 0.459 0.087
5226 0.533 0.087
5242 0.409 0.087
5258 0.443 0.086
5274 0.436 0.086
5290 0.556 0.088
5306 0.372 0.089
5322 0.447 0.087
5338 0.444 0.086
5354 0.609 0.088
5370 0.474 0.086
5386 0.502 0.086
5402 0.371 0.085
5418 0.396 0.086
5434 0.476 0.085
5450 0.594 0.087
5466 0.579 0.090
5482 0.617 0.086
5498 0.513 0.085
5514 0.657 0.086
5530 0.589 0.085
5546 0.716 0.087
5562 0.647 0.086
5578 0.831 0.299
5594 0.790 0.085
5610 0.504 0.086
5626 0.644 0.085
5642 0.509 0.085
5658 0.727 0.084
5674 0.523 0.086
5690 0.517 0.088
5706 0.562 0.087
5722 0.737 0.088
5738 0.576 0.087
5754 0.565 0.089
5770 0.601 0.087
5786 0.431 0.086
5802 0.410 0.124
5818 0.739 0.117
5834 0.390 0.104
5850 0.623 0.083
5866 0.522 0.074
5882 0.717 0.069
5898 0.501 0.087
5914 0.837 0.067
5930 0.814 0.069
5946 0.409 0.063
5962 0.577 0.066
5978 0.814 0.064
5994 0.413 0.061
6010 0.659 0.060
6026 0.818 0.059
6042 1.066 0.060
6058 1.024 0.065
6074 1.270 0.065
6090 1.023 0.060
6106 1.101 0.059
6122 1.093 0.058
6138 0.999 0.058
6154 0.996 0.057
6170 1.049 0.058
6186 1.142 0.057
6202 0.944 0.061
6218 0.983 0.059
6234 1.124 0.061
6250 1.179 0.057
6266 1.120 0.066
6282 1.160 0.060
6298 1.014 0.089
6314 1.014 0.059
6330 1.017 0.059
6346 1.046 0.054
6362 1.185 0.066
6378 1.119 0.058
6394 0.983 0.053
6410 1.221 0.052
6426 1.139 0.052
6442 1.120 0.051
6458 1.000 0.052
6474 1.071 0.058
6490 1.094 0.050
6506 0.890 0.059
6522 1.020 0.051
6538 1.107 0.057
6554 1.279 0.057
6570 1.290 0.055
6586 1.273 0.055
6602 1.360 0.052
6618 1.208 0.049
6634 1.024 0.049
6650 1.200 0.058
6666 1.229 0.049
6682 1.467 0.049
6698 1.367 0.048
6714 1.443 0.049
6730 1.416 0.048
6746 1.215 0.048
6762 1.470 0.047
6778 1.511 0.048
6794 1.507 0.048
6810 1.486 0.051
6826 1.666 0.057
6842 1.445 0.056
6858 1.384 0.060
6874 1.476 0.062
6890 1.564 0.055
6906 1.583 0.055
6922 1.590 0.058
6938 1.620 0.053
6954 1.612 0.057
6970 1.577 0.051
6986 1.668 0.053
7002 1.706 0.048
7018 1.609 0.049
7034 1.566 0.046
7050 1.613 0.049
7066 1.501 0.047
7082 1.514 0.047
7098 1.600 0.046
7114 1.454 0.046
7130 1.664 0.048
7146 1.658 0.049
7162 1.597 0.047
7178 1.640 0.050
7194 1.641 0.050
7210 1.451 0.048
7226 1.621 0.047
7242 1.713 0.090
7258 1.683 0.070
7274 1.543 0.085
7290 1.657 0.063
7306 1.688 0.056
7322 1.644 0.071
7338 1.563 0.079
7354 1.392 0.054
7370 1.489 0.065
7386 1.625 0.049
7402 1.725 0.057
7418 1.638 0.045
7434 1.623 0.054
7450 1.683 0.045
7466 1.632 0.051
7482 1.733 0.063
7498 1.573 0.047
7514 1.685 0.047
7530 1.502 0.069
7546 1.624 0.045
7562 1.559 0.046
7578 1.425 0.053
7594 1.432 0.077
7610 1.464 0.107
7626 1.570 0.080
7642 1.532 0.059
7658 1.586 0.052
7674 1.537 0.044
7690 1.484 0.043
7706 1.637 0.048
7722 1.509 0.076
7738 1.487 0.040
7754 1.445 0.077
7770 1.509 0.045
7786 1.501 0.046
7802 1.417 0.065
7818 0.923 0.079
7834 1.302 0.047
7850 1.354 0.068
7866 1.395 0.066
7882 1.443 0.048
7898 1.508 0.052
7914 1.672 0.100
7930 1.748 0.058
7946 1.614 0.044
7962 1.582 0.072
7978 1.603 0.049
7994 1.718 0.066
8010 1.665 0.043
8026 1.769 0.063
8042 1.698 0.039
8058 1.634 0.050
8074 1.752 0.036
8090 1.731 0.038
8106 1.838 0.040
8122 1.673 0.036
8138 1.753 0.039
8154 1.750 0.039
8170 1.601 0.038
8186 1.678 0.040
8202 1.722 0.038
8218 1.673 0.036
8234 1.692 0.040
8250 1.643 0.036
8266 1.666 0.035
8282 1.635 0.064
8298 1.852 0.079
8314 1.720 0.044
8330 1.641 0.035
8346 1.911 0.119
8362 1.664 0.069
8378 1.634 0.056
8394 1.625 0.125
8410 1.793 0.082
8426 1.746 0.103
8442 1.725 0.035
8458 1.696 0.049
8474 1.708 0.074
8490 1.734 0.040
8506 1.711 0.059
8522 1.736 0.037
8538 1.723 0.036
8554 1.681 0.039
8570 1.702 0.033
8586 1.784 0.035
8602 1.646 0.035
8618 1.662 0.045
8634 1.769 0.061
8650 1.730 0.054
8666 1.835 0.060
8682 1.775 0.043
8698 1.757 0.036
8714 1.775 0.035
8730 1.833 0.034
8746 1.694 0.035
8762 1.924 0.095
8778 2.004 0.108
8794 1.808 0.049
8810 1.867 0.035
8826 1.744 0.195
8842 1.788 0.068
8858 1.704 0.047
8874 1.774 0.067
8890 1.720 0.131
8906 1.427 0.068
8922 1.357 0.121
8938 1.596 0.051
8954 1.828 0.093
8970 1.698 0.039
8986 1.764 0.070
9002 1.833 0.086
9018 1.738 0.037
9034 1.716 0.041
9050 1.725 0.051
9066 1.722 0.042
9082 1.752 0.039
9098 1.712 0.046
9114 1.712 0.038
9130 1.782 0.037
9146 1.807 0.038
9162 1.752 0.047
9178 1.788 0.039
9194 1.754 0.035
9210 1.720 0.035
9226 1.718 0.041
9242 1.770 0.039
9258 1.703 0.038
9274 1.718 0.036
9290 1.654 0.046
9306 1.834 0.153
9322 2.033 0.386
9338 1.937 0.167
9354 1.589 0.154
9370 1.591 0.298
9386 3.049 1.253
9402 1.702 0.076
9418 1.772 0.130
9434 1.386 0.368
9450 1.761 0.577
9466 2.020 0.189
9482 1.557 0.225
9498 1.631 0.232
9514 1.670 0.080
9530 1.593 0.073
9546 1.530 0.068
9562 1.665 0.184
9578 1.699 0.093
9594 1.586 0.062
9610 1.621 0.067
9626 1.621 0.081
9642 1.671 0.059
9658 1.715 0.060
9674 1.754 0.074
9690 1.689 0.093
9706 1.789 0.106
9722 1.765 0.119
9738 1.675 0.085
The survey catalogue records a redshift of 0.51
